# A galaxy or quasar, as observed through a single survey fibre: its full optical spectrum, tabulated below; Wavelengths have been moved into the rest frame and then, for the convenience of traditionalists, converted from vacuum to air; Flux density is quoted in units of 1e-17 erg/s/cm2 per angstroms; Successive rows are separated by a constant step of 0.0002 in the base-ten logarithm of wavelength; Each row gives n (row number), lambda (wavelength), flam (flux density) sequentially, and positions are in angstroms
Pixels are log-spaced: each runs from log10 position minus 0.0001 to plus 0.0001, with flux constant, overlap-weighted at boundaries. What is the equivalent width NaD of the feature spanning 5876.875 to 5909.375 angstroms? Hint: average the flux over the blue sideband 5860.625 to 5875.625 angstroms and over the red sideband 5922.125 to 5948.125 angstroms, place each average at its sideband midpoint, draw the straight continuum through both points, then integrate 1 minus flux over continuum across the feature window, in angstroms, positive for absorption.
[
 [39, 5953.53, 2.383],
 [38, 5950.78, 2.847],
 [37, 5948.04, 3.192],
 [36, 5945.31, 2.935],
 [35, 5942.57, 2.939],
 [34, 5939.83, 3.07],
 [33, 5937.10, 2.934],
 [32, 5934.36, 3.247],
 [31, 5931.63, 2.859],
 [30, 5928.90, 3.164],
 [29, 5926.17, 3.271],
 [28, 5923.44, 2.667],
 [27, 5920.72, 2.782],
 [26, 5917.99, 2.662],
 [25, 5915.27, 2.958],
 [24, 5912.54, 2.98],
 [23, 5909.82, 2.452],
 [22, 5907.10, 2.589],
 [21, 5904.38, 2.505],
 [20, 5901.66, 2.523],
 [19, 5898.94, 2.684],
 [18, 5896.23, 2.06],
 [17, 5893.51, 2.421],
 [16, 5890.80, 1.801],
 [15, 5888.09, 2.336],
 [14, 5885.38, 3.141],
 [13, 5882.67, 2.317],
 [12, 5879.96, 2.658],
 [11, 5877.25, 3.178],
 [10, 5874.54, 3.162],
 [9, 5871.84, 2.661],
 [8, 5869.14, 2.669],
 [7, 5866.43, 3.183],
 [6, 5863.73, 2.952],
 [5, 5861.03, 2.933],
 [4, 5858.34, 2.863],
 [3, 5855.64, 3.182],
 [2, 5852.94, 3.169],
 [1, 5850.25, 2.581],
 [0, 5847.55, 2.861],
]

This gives 5.1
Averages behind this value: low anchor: 2.92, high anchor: 3.02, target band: 2.5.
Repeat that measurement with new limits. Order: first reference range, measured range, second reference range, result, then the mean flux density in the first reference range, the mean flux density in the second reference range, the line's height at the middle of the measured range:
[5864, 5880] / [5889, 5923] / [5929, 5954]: 4.8 angstroms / 2.94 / 2.96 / 2.95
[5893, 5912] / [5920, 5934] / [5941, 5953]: -1.2 angstroms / 2.49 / 2.94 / 2.73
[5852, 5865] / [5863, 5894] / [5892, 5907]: 0.4 angstroms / 3.02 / 2.44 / 2.74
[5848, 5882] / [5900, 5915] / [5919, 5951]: 1.7 angstroms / 2.92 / 2.99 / 2.96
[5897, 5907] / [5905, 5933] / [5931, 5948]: -0.7 angstroms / 2.54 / 3.02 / 2.76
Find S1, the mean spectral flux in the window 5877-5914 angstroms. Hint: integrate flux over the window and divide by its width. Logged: 2.53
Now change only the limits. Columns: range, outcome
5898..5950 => 2.87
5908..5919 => 2.76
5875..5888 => 2.8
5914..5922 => 2.8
